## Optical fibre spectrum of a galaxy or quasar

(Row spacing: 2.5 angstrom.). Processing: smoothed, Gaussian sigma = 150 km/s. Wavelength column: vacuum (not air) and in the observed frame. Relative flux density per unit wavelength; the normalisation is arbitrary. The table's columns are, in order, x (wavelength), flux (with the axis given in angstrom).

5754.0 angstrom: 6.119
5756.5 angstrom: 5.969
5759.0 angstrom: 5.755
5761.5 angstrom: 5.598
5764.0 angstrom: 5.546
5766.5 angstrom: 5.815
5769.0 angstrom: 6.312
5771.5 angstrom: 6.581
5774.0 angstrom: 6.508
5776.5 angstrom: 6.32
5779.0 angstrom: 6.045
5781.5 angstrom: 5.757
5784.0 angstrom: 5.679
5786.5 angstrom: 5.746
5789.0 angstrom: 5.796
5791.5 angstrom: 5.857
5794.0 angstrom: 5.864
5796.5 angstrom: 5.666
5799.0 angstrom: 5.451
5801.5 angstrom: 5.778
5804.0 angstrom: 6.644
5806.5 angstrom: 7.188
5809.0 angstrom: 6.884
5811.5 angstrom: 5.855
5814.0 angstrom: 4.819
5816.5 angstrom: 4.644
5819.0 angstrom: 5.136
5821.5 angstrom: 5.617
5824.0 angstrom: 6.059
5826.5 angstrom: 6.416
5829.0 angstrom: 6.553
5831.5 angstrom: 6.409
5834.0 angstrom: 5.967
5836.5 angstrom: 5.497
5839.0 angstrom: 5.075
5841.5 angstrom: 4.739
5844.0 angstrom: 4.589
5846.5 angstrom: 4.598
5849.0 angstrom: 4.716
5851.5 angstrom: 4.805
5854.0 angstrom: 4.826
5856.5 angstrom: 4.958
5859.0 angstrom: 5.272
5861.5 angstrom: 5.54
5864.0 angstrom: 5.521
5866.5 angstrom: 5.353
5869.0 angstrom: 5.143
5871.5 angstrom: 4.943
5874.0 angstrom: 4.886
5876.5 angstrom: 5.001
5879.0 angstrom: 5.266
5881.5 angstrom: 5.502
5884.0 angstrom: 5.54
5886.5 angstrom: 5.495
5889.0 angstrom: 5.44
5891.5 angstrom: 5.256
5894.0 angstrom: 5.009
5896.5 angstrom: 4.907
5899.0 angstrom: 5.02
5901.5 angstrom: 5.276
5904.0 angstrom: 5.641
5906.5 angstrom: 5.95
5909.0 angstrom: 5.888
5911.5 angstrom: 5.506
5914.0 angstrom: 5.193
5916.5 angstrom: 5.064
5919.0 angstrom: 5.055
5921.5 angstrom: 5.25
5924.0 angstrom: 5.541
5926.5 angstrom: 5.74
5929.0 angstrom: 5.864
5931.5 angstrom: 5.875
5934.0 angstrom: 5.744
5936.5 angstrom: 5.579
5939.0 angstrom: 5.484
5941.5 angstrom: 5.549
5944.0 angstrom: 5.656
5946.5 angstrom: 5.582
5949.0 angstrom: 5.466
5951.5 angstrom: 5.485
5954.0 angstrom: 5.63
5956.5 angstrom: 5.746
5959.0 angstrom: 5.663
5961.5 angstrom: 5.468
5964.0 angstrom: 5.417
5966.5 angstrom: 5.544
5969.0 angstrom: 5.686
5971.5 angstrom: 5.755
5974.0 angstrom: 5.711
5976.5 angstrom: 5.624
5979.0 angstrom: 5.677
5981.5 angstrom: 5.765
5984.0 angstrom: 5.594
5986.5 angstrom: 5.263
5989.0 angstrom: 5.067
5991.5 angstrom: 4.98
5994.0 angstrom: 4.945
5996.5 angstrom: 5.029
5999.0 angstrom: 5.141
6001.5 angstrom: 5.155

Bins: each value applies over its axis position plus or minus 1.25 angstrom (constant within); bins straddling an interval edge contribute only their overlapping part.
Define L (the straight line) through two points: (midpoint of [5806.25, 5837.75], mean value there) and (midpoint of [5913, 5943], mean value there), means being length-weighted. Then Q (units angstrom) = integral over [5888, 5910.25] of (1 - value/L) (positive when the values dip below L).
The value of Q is 0.9 angstrom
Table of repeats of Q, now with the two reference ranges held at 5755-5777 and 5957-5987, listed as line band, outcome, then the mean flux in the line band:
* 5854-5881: 3.0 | 5.18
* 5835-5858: 3.9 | 4.88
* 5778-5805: 0.7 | 5.83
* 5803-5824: 0.3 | 5.85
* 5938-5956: 0.3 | 5.56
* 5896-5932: 1.7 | 5.45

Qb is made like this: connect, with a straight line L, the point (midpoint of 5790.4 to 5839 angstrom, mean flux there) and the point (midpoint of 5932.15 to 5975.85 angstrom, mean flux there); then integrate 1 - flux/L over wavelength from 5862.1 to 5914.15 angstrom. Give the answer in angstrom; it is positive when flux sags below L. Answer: 3.7 angstrom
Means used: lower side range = 5.89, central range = 5.33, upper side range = 5.6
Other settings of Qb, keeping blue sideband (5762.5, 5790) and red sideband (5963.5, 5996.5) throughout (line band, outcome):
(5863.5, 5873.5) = 1.0 angstrom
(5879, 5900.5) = 1.6 angstrom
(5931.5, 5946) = -0.2 angstrom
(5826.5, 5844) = 0.5 angstrom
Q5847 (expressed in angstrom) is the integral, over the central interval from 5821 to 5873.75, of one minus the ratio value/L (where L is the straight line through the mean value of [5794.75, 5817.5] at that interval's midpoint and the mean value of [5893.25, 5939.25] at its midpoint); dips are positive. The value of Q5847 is 3.53 angstrom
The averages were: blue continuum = 5.89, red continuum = 5.46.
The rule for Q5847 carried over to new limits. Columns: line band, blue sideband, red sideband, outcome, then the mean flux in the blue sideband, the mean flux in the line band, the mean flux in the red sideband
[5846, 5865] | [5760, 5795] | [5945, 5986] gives 2.5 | 5.96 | 5.04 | 5.61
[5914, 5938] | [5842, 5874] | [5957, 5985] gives -0.5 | 5.01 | 5.51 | 5.63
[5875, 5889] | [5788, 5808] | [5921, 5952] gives 1.0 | 6.04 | 5.36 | 5.61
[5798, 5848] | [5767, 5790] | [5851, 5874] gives -0.9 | 6.08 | 5.69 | 5.15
